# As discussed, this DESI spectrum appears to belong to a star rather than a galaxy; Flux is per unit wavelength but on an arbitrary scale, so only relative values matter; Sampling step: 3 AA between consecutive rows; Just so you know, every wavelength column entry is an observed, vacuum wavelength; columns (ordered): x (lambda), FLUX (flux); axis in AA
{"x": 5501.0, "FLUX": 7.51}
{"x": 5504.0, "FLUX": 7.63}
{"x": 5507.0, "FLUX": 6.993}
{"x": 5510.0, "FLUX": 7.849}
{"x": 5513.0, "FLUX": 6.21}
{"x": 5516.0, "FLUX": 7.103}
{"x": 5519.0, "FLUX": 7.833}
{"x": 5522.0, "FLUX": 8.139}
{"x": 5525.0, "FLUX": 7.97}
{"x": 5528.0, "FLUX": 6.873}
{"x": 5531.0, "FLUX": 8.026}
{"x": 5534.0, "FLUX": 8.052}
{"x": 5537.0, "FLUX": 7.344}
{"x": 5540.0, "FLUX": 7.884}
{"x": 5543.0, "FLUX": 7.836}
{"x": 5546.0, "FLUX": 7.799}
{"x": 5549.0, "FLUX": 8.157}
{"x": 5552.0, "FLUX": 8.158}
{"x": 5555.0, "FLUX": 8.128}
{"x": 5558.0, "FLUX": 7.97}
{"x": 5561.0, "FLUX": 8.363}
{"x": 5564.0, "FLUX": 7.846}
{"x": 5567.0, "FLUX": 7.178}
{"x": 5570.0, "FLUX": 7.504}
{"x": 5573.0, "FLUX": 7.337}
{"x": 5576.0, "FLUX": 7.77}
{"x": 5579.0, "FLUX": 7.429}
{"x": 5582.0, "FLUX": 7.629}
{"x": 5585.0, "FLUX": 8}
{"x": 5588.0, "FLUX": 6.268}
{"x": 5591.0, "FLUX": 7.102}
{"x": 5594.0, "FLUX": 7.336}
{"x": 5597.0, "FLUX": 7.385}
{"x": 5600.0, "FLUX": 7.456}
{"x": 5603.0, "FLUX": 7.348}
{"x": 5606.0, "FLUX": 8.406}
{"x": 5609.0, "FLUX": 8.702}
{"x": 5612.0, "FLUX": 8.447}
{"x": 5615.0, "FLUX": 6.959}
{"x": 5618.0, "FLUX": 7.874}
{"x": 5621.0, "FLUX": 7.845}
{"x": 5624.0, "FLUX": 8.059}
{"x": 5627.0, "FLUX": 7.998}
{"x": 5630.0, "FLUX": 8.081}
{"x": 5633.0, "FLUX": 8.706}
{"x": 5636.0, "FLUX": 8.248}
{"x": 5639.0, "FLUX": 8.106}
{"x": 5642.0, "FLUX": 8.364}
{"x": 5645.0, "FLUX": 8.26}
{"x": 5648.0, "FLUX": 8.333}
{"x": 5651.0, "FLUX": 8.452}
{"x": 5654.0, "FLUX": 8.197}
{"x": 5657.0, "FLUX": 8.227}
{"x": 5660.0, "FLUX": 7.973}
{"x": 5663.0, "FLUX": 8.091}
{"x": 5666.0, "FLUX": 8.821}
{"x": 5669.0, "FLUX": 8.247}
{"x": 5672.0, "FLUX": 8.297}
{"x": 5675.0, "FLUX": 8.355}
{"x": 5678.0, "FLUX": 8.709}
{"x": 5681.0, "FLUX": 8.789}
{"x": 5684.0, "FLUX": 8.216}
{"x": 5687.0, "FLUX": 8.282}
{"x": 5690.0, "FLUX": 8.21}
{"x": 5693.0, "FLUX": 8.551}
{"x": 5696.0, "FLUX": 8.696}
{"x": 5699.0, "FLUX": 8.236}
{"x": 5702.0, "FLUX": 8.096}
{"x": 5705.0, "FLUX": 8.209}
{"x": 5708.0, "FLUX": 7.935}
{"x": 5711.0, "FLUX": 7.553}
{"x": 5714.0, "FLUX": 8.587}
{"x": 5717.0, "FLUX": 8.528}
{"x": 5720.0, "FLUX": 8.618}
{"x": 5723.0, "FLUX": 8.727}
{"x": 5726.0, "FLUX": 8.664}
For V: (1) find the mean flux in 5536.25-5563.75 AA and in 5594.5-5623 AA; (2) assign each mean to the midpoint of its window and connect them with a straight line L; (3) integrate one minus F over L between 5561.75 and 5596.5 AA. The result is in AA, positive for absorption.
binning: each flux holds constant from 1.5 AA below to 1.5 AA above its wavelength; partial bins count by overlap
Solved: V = 2.1 AA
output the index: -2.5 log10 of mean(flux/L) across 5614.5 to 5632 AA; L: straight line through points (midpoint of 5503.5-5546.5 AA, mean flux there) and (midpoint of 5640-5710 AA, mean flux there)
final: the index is 0.02 mag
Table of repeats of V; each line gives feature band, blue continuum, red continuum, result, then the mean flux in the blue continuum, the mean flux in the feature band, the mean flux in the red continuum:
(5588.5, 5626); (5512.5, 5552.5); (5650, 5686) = 1.7 AA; 7.69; 7.71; 8.36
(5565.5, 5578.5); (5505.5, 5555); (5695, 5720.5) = 0.6 AA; 7.65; 7.45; 8.25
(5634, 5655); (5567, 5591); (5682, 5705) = -1.0 AA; 7.38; 8.29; 8.33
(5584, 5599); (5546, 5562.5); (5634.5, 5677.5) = 1.8 AA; 8.12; 7.2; 8.29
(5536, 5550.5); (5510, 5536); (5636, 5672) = -0.3 AA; 7.54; 7.82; 8.28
